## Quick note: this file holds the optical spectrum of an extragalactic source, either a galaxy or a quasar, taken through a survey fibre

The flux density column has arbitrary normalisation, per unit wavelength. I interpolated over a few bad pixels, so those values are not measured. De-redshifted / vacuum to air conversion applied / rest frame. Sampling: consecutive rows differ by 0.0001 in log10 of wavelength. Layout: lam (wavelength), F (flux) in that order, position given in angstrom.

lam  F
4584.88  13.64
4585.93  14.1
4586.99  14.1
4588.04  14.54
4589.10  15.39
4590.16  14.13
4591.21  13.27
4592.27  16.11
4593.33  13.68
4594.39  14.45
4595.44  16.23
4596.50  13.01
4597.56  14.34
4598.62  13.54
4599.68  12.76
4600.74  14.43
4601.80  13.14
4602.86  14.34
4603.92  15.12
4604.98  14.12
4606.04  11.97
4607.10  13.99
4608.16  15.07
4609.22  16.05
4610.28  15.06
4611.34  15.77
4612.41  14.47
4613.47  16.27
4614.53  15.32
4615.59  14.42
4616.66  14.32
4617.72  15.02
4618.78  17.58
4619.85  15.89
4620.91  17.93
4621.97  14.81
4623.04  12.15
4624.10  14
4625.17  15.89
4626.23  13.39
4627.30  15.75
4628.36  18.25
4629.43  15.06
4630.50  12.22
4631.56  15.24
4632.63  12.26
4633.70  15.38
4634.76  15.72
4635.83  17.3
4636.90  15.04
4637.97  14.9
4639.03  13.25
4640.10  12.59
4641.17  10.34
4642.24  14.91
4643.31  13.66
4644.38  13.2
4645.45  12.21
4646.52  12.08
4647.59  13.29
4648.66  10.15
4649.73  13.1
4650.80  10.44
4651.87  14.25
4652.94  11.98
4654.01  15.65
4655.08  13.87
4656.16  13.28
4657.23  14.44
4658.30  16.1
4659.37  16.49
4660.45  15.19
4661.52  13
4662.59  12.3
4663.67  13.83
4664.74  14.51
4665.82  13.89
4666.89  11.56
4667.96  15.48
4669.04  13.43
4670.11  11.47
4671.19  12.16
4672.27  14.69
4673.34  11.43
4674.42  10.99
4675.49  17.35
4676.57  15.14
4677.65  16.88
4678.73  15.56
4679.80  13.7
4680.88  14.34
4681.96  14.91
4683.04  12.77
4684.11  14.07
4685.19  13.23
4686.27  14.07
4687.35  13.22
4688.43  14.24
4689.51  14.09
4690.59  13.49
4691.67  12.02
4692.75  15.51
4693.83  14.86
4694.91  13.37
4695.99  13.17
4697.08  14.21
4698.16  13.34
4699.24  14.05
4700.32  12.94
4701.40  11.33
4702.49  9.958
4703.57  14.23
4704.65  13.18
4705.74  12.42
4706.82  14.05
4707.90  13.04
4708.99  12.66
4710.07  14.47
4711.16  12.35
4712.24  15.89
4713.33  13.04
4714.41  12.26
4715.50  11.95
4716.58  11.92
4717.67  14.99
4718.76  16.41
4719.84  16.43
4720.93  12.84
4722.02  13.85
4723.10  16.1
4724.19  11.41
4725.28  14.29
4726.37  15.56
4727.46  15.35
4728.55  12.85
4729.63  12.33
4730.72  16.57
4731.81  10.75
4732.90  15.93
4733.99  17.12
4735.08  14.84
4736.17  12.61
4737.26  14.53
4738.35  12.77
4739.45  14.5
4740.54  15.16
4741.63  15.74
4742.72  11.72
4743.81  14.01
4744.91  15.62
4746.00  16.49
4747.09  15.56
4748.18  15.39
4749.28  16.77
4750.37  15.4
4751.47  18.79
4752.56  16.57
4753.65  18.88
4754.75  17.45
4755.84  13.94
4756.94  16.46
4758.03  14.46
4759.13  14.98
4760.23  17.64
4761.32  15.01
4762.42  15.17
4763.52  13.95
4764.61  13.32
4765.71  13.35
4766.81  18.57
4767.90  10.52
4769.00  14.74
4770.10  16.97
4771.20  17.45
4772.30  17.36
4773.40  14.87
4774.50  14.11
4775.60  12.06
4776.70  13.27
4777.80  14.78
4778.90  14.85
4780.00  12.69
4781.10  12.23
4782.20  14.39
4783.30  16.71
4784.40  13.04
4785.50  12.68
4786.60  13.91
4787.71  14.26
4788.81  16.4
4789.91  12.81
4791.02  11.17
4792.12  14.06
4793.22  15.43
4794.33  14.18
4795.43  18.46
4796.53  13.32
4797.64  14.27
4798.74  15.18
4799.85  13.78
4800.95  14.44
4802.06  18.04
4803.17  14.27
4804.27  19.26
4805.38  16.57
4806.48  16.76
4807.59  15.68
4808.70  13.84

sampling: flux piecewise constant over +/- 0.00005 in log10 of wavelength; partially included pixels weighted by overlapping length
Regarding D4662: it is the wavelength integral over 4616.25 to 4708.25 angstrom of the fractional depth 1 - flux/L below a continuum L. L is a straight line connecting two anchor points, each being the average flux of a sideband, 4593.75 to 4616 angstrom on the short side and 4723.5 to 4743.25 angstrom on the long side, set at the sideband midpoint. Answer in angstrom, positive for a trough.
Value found 2.7 angstrom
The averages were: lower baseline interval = 14.5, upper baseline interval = 14.1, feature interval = 13.9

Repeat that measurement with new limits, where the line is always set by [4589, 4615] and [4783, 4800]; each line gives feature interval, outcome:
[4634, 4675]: 2.7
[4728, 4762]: -2.0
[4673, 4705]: 1.5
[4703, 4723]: 0.9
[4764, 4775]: -0.6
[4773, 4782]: 0.5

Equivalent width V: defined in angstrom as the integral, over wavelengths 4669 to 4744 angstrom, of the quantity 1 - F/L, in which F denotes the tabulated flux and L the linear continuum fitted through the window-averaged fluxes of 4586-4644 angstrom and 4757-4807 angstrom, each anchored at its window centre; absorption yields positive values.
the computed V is 4.6 angstrom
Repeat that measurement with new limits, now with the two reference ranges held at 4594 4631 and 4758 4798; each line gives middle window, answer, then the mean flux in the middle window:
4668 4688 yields 1.0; 13.9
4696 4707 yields 1.3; 12.9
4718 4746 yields 0.3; 14.4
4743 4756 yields -1.5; 16.2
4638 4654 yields 2.2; 12.7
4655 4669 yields 0.5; 14.1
